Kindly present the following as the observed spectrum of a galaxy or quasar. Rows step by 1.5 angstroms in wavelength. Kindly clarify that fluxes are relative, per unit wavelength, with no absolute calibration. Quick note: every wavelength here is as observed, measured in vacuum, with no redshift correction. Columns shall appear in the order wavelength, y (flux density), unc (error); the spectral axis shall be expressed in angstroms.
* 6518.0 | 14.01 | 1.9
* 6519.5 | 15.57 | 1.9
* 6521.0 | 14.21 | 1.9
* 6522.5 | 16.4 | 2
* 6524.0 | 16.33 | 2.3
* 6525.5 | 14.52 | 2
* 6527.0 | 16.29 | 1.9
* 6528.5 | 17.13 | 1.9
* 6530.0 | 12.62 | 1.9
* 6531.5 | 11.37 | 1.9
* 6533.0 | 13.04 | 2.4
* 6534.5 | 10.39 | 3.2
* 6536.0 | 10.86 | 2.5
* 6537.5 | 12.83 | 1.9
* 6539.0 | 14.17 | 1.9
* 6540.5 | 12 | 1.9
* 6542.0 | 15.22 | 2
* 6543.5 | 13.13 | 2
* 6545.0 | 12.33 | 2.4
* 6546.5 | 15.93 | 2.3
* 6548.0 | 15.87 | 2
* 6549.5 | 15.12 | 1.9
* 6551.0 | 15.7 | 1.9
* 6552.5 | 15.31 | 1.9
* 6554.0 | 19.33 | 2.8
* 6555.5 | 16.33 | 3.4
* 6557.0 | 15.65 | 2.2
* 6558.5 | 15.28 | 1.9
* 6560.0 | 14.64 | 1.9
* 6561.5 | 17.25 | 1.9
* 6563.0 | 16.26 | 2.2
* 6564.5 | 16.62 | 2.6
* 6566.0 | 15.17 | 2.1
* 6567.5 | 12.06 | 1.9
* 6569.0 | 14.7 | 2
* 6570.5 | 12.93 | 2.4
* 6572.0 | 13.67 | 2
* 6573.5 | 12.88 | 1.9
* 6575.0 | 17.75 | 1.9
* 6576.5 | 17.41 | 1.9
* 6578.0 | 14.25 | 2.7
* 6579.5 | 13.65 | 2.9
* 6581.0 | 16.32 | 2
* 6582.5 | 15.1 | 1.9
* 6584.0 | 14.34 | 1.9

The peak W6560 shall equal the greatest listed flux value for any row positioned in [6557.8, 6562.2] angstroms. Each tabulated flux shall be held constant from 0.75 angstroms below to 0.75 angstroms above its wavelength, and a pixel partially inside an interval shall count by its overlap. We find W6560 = 17.25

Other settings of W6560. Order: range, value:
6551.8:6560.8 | 19.33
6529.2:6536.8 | 13.04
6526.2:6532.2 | 17.13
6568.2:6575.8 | 17.75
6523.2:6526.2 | 16.33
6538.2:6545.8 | 15.22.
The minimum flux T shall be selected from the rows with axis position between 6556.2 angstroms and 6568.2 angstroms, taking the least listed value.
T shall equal 12.06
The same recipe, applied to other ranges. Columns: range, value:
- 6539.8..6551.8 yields 12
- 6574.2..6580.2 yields 13.65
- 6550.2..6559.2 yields 15.28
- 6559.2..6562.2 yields 14.64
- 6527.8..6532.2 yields 11.37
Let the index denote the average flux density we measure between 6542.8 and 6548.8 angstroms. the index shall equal 14.3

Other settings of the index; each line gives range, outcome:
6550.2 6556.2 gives 16.7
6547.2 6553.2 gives 15.5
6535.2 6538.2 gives 11.8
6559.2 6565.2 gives 16.2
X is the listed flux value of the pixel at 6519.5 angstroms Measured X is 15.57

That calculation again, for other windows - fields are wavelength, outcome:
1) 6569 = 14.7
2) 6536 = 10.86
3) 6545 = 12.33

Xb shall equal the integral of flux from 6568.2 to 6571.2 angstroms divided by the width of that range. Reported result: 13.8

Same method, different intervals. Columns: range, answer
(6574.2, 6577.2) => 17.5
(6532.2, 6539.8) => 12.3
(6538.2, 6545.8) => 13.4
